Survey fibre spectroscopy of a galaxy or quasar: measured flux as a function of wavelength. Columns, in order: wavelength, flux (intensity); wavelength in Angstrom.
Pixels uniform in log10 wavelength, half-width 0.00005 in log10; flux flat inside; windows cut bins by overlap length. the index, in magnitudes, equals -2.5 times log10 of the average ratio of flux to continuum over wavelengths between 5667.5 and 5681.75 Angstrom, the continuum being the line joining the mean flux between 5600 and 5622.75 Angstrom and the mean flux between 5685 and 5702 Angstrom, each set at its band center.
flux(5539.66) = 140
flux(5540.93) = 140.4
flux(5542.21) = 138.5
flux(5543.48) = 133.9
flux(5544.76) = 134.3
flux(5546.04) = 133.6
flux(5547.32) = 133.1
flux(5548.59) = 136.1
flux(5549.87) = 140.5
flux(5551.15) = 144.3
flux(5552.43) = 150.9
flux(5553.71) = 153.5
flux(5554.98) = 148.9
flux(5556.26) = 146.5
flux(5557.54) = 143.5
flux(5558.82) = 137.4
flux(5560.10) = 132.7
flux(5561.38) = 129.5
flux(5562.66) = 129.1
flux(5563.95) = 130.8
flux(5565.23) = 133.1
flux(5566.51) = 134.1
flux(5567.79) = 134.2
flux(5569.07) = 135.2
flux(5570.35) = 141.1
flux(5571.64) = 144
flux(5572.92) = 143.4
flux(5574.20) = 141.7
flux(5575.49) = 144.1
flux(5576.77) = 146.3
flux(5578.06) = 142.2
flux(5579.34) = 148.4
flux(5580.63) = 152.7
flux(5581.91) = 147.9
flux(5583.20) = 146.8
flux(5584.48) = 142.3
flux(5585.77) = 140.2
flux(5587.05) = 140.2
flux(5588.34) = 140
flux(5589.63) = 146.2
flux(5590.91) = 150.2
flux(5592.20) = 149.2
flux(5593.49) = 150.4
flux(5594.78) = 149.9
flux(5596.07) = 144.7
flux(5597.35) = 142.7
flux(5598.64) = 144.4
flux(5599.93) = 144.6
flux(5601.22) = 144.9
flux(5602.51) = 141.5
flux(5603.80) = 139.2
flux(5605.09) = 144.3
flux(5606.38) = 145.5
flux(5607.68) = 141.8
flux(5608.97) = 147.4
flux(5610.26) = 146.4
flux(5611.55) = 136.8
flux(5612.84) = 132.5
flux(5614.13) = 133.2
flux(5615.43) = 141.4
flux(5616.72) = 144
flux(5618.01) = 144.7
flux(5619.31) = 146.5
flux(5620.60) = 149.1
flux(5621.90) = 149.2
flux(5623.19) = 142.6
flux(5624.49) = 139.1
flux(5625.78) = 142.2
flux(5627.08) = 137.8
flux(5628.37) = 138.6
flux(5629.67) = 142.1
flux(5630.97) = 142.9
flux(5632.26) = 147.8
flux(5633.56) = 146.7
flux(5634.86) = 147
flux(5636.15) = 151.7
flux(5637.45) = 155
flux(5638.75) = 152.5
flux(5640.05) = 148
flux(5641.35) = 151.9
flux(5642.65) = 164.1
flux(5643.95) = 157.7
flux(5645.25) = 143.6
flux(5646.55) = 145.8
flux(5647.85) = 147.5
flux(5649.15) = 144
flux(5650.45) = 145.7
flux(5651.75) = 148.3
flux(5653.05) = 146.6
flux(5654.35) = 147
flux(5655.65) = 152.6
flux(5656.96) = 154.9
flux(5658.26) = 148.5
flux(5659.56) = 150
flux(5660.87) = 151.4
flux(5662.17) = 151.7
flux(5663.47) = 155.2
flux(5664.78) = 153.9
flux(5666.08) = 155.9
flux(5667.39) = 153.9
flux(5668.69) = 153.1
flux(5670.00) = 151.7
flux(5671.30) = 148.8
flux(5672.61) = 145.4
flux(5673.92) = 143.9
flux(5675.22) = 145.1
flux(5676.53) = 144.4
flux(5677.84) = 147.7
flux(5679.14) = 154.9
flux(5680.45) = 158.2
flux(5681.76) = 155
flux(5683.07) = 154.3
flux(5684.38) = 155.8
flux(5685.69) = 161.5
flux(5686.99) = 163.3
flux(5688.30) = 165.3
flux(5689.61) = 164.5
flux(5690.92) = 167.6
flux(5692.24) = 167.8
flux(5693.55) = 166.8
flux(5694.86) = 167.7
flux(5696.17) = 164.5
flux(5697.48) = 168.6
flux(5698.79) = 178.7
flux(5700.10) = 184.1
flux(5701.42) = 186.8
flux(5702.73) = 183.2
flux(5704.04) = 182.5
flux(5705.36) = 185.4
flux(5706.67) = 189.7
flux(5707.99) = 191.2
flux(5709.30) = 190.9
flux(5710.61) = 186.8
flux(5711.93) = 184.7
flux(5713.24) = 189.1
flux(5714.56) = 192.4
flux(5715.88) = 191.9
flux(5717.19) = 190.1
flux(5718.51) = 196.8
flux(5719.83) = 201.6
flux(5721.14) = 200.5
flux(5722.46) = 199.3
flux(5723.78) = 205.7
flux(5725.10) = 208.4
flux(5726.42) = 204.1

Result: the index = 0.10 mag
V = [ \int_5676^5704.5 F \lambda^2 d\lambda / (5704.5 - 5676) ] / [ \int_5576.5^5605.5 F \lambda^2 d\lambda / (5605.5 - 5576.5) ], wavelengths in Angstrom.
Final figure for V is 1.18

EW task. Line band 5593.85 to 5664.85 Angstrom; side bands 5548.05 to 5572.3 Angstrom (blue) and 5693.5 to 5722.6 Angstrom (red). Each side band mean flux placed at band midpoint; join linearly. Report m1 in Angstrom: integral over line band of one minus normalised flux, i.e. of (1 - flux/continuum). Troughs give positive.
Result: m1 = 6.5 Angstrom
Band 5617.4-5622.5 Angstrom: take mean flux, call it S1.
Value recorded 147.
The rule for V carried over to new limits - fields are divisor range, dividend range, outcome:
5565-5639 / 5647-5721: 1.18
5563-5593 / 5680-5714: 1.27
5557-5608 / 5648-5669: 1.09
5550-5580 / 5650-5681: 1.11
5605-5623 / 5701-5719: 1.36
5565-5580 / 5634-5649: 1.10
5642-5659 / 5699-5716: 1.28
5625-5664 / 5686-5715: 1.22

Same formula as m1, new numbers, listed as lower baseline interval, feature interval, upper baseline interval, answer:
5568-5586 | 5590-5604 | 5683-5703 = 0.22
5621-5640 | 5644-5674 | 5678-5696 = 0.73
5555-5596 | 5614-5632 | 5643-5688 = 0.50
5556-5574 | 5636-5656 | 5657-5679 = -0.36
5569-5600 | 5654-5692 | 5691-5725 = 4.46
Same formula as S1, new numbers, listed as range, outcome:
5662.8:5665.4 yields 154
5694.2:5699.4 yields 170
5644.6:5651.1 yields 145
